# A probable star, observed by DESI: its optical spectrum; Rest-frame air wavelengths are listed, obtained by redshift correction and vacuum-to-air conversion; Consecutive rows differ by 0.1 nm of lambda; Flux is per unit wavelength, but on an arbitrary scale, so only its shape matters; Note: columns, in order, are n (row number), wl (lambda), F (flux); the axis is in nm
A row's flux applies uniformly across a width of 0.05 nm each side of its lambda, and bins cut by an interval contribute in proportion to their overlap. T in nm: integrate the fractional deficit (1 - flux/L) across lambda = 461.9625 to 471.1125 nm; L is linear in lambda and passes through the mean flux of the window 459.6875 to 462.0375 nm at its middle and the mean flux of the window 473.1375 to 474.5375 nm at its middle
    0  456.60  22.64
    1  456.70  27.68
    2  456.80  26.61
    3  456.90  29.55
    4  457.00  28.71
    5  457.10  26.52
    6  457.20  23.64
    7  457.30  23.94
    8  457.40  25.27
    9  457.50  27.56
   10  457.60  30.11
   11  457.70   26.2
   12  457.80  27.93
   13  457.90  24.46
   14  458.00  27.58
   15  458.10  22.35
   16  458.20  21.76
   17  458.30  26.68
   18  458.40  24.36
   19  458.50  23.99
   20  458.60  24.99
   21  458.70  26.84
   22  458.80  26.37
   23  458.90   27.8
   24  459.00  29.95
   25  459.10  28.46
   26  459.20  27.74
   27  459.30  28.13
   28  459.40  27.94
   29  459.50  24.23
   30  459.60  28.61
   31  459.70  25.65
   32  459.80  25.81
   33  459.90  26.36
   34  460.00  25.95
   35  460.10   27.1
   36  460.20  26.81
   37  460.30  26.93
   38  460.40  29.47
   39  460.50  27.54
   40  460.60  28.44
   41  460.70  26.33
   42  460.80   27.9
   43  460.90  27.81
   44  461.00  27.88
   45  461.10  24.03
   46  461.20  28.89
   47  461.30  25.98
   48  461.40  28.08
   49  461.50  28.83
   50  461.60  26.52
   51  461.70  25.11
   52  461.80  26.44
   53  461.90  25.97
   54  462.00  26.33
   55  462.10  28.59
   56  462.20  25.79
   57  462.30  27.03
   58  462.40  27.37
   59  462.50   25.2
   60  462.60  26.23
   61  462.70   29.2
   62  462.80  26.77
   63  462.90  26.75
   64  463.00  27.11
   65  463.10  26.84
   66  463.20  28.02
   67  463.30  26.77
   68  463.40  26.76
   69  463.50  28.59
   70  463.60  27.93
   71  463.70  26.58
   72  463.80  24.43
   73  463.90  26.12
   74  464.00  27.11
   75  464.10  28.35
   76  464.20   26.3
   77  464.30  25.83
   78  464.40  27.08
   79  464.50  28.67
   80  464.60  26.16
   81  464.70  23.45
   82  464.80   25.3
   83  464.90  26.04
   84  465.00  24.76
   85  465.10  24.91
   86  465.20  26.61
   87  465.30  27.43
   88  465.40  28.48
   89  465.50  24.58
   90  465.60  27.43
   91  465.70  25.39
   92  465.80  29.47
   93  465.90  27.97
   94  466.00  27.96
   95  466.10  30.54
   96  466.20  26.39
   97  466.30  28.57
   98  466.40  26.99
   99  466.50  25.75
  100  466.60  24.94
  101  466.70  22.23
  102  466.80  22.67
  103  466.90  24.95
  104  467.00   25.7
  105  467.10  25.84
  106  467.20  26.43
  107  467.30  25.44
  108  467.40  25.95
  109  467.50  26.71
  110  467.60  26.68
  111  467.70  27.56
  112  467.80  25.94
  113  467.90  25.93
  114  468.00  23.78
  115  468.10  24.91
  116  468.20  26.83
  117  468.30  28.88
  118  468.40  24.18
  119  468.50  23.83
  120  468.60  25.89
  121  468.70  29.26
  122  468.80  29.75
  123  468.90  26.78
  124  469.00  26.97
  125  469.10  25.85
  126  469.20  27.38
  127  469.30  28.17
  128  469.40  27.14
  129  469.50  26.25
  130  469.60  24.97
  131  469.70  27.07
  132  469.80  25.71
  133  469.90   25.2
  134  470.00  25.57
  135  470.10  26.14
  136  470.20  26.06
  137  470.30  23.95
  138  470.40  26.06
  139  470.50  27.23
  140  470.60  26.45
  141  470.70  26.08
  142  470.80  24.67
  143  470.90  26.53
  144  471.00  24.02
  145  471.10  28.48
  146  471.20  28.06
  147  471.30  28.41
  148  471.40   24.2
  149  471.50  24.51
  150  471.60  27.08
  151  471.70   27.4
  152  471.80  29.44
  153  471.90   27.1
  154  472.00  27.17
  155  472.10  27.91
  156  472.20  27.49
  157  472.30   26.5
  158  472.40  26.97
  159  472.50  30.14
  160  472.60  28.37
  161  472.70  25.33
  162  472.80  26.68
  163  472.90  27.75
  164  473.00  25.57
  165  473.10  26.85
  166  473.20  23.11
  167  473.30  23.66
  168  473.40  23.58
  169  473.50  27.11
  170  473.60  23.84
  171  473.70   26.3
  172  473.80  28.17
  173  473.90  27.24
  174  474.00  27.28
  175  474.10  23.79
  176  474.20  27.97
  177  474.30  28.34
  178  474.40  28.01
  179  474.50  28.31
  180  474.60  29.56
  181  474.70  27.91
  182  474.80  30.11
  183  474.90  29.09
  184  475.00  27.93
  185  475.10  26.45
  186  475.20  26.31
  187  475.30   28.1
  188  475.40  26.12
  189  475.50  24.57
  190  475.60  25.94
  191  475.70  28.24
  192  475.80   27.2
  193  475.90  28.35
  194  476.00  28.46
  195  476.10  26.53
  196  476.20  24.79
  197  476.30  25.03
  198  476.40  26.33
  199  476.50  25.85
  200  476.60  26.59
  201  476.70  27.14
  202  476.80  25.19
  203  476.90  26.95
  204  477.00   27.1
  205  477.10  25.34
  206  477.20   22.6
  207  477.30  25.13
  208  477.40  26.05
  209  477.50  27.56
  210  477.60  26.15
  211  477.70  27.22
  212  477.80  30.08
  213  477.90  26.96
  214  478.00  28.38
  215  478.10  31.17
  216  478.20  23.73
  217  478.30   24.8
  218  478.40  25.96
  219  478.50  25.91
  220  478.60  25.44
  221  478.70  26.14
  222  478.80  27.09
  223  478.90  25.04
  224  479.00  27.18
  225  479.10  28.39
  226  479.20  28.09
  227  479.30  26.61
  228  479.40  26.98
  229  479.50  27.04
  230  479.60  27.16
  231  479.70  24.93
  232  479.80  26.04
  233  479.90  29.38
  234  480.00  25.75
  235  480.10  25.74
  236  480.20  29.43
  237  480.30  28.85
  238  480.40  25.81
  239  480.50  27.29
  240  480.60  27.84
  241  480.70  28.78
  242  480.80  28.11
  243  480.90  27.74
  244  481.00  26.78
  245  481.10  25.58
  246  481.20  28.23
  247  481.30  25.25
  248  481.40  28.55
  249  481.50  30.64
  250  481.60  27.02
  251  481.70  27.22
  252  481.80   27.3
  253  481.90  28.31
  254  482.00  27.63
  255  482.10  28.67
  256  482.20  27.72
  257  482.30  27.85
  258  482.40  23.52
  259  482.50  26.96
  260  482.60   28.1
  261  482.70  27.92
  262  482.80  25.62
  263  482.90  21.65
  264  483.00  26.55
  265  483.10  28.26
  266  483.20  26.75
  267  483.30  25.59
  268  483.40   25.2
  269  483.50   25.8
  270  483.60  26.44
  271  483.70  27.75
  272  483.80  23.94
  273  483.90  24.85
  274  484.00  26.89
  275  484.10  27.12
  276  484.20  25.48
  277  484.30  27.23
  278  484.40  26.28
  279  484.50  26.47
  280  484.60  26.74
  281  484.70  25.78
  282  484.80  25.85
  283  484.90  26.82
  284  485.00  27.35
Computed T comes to 0.060 nm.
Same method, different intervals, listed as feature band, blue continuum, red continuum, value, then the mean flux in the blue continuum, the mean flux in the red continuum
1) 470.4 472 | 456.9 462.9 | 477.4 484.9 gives 0.01 nm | 26.7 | 26.9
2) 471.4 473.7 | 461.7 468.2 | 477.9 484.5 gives 0.01 nm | 26.5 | 26.9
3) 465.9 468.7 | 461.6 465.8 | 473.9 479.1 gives 0.06 nm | 26.6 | 26.8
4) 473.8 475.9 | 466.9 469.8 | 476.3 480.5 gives -0.07 nm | 26.4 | 26.7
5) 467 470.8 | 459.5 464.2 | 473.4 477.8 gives 0.09 nm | 27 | 26.8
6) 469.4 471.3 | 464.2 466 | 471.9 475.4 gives 0.05 nm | 26.5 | 27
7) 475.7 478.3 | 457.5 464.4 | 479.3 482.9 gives 0.05 nm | 26.8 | 27.2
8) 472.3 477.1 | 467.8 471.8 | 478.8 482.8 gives -0.01 nm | 26.3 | 27.3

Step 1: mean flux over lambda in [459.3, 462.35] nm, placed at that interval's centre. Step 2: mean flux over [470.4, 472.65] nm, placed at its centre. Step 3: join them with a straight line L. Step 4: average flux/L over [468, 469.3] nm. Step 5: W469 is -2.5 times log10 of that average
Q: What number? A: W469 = 0.01 mag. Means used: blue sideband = 27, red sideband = 27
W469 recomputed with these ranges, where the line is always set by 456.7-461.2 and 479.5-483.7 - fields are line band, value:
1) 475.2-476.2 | 0.00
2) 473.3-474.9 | -0.01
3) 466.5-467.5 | 0.07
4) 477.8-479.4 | 0.01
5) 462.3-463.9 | -0.01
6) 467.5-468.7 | 0.03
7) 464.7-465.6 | 0.03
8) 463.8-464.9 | 0.02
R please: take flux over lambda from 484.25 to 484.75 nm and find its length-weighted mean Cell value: 26.5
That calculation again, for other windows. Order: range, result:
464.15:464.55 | 27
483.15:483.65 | 26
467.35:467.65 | 26.4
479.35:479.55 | 27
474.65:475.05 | 28.8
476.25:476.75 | 26.2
